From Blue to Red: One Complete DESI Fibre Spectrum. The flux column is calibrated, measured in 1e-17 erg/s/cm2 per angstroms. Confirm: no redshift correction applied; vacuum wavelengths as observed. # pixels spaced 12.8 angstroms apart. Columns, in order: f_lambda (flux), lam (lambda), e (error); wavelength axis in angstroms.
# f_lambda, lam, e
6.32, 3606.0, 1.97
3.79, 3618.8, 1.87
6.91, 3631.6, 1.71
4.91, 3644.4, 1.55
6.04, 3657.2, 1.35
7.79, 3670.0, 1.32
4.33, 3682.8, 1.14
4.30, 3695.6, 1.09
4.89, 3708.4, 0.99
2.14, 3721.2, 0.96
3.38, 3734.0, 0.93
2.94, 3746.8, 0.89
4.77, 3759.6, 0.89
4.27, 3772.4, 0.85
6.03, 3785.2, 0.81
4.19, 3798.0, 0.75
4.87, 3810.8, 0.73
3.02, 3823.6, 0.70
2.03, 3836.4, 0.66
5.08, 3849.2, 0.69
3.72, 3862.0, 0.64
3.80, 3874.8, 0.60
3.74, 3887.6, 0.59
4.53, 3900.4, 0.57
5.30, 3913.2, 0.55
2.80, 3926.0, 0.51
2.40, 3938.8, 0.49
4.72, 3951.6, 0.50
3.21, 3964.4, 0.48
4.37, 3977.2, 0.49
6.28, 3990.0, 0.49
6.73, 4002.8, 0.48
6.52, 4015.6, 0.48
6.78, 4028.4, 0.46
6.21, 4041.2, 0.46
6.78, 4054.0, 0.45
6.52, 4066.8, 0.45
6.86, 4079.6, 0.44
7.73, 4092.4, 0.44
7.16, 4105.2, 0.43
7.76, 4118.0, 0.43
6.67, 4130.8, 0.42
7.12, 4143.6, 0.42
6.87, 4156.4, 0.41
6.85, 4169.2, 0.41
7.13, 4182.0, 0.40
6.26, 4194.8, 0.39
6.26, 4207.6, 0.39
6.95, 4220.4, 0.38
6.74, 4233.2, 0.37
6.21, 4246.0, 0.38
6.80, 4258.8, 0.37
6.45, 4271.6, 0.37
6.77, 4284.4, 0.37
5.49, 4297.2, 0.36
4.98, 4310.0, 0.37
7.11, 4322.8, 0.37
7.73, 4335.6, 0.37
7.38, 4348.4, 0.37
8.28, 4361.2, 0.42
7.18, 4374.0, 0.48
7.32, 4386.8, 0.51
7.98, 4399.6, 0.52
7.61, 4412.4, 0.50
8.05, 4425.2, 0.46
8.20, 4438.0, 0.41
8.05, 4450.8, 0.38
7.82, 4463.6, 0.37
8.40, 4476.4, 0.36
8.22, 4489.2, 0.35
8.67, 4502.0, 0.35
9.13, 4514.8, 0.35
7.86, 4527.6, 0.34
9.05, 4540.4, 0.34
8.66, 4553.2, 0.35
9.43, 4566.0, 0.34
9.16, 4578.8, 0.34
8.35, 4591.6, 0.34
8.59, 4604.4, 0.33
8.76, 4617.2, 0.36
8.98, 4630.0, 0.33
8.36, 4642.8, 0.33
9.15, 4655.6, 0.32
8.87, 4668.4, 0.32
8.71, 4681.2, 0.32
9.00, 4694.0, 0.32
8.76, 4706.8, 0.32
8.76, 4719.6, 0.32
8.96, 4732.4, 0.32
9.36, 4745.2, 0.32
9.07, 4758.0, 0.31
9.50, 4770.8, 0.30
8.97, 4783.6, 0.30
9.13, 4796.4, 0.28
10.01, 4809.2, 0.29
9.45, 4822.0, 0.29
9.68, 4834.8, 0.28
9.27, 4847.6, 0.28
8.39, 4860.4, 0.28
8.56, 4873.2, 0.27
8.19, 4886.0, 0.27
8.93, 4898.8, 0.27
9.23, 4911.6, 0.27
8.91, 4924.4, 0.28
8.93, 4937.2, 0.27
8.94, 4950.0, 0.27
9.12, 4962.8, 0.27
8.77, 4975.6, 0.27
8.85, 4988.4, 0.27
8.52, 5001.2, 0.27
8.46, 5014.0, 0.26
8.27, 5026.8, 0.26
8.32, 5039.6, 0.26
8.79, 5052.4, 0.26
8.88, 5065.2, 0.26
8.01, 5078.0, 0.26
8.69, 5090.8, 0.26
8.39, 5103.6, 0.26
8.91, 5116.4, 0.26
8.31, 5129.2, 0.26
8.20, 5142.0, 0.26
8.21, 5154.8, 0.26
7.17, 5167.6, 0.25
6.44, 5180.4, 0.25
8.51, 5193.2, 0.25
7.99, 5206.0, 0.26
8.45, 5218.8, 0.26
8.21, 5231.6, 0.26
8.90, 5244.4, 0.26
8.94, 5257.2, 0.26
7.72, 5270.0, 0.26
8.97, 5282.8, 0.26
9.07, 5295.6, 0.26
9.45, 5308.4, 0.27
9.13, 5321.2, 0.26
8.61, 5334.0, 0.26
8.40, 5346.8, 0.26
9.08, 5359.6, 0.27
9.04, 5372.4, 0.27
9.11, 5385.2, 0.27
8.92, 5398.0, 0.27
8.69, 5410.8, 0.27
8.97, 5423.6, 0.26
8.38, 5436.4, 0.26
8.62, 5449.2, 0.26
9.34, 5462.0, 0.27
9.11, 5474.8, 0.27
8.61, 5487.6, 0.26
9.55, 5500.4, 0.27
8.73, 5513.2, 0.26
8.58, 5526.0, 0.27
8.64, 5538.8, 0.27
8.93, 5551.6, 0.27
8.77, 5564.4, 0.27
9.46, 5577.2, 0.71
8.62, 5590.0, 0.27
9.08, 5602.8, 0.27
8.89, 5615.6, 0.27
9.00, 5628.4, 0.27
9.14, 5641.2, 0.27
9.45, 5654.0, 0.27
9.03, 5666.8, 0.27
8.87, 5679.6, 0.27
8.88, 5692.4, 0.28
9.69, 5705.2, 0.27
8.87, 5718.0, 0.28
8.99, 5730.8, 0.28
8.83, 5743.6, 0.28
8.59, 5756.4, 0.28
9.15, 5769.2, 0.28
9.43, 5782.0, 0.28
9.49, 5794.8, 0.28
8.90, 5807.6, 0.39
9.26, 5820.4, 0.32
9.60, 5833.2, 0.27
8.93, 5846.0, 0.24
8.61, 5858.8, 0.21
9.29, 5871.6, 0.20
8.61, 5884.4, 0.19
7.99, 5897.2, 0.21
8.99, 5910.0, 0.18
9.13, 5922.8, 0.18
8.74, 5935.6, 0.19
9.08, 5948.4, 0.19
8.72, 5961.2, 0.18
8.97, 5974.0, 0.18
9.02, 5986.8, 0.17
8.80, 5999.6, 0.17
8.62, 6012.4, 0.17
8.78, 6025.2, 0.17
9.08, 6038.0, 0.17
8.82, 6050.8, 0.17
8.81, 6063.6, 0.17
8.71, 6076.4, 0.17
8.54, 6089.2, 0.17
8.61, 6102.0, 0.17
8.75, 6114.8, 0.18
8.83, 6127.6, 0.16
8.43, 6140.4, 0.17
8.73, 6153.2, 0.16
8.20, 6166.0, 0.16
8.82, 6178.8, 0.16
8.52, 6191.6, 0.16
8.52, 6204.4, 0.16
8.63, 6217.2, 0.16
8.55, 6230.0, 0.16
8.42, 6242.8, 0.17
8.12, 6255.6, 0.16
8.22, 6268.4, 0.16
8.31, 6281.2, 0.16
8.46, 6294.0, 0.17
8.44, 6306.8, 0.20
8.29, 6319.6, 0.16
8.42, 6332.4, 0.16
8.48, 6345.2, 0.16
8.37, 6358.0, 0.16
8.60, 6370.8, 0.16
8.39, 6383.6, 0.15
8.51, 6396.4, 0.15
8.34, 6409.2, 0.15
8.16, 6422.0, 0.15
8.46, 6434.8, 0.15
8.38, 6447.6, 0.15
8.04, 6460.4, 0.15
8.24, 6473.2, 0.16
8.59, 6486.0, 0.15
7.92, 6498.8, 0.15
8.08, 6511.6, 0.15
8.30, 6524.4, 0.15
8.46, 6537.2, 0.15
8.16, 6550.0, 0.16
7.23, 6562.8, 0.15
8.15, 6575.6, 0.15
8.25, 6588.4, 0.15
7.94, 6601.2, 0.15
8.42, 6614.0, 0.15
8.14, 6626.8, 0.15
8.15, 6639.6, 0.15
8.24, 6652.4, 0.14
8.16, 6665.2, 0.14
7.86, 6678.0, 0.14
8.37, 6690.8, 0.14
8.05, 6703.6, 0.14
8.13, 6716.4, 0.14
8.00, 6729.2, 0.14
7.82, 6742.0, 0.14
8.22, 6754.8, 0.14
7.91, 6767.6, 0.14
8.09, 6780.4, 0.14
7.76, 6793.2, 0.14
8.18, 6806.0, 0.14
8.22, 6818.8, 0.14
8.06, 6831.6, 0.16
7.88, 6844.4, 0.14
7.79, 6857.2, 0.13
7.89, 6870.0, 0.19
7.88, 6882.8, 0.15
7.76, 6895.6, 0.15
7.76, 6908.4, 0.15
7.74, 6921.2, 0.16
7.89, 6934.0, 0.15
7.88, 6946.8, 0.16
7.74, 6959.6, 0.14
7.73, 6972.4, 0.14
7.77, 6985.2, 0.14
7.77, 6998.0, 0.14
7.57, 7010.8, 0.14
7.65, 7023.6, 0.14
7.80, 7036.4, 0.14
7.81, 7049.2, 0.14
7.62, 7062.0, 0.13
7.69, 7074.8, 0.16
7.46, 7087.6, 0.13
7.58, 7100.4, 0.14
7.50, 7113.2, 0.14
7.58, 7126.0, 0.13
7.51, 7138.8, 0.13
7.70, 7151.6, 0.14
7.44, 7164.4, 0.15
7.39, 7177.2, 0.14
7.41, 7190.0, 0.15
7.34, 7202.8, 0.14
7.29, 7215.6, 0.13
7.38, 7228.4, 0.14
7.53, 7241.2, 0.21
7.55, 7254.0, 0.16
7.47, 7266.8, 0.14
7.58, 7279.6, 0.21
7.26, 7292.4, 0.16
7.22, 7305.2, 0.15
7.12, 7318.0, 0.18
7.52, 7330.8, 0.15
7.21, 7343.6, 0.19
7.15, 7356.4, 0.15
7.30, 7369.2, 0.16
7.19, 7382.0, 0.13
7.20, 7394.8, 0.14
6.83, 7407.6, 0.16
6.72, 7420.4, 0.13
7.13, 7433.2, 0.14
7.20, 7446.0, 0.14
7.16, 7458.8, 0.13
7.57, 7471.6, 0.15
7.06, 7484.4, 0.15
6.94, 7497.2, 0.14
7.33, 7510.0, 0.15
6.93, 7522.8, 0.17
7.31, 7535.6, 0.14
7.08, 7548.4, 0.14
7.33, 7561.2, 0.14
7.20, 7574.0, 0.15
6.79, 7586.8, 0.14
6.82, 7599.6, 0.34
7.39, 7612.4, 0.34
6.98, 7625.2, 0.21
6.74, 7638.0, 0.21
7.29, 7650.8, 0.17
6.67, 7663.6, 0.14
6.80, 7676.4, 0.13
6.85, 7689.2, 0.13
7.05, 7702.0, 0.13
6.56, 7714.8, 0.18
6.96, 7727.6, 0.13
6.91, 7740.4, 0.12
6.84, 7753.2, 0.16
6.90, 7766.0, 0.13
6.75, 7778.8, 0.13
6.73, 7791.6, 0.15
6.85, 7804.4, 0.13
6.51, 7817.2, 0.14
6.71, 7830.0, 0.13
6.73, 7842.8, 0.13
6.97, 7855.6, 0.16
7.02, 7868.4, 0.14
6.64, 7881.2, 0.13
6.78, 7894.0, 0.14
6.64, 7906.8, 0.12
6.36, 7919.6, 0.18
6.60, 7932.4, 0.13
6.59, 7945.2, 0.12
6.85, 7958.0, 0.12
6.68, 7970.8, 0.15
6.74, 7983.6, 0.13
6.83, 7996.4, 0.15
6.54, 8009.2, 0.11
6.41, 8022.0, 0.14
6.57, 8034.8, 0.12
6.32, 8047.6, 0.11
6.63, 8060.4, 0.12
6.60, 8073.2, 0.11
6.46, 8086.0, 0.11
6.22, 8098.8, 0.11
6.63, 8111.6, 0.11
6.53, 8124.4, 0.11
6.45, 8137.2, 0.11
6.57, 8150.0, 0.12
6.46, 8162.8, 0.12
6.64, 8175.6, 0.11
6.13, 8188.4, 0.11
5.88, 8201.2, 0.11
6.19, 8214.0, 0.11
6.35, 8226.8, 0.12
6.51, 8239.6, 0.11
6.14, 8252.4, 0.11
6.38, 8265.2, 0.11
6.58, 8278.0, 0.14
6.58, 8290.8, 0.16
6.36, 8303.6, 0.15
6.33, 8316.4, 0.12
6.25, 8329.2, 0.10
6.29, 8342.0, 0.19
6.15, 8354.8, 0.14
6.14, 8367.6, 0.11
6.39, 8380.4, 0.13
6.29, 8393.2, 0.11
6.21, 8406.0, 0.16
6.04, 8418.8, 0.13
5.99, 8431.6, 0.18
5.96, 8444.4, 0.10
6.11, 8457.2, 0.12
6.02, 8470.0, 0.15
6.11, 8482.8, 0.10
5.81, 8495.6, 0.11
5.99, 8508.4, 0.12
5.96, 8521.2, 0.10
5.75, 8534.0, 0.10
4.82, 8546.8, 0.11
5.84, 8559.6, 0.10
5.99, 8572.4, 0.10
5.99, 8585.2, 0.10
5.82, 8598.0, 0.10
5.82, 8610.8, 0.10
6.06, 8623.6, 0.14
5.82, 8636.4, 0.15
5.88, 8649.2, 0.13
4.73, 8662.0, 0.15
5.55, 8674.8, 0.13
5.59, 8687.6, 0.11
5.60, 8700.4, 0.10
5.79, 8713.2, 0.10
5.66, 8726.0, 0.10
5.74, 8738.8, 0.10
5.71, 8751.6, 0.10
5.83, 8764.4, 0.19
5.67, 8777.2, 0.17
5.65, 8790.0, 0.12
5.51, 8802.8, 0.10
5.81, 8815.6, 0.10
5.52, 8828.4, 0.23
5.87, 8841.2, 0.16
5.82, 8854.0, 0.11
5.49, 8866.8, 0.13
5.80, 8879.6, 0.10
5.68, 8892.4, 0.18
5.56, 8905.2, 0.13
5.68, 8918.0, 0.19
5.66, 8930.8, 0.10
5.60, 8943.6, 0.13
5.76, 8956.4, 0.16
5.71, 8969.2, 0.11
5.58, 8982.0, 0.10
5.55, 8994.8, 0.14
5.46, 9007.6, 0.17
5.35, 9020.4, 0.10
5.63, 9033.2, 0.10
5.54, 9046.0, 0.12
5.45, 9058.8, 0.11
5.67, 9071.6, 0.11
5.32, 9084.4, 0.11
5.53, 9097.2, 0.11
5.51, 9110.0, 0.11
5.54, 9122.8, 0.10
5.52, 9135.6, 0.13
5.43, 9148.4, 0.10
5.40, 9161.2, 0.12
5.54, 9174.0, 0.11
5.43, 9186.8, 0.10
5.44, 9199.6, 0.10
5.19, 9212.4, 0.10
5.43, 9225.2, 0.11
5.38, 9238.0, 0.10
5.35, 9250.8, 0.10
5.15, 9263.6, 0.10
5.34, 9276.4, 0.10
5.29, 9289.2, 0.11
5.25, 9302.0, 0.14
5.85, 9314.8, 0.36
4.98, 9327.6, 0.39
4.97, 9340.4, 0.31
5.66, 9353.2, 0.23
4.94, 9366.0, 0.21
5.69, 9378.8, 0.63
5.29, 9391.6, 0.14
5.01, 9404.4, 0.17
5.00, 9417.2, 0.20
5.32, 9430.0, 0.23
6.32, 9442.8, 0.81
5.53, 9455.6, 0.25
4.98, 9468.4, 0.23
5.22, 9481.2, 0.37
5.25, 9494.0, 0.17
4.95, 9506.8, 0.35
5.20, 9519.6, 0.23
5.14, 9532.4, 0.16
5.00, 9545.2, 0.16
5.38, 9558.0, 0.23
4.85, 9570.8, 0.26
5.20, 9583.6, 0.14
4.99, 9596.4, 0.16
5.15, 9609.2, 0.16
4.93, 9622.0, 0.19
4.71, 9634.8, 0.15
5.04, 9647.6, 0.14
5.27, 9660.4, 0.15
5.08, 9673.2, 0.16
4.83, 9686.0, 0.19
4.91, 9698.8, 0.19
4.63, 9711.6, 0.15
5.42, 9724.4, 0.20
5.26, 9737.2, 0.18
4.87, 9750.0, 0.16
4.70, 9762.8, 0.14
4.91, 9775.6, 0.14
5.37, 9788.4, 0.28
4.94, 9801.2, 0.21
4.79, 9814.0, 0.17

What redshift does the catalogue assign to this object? 0.000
